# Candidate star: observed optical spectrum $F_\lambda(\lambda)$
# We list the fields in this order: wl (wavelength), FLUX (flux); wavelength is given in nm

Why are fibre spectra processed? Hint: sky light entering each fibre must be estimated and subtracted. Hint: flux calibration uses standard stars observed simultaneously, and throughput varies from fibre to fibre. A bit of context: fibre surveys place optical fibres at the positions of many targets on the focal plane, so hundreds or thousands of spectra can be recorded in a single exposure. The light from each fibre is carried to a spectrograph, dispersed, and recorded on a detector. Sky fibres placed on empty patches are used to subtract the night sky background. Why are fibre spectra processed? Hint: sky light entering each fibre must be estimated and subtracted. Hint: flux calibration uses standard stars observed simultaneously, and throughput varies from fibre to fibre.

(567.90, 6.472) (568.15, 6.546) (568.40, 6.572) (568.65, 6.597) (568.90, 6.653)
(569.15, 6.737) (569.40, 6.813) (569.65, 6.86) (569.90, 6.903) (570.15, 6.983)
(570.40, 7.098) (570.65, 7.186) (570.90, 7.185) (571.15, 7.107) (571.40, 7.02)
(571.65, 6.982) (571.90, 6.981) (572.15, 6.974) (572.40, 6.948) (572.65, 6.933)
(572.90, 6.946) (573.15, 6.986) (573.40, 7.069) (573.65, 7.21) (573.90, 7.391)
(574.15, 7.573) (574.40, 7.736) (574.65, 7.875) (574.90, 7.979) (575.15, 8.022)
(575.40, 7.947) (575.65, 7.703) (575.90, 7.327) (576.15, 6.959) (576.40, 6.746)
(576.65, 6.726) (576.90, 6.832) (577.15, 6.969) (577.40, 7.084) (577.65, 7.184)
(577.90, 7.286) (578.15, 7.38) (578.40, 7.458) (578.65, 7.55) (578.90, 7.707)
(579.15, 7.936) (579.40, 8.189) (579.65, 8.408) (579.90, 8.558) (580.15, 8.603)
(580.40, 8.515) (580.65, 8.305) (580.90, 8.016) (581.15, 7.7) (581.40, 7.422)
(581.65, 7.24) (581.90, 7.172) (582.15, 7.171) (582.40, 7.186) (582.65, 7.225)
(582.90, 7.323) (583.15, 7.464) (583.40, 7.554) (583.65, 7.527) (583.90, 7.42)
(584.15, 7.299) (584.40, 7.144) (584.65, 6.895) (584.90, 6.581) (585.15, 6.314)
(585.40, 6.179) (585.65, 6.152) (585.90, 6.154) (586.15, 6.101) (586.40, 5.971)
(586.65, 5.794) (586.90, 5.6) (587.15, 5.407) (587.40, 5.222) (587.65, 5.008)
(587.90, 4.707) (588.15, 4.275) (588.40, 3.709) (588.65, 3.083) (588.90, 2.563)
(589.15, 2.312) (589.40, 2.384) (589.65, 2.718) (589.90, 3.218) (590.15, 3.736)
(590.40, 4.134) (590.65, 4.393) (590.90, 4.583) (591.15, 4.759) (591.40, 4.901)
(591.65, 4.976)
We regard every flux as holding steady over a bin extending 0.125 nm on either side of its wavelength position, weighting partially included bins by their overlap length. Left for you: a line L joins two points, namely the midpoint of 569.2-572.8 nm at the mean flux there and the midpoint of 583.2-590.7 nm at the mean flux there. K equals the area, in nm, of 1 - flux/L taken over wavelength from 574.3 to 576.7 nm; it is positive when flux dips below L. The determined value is -0.38 nm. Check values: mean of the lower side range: 6.99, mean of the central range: 7.52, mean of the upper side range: 5.22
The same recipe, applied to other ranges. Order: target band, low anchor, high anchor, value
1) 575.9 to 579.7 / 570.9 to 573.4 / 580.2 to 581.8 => 0.117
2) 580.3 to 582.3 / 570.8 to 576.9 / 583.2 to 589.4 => -0.454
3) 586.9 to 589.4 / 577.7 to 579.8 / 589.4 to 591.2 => 0.303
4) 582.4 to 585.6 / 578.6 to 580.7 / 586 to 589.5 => -0.446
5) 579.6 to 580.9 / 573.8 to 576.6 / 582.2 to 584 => -0.175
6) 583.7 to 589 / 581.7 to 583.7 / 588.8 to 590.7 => -0.441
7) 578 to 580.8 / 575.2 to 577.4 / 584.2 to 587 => -0.476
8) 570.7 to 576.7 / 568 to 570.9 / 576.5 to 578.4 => -0.261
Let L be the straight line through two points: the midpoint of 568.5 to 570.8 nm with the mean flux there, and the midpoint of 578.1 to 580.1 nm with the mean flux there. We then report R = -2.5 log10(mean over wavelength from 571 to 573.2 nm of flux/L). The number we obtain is 0.02 mag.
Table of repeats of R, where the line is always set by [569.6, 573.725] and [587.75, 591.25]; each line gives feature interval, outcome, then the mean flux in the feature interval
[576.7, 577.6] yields -0.166 mag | 6.96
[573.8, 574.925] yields -0.183 mag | 7.69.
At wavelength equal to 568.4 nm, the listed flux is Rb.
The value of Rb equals 6.572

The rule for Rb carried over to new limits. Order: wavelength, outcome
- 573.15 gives 6.986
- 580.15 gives 8.603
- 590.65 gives 4.393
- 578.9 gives 7.707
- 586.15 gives 6.101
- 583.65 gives 7.527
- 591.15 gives 4.759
